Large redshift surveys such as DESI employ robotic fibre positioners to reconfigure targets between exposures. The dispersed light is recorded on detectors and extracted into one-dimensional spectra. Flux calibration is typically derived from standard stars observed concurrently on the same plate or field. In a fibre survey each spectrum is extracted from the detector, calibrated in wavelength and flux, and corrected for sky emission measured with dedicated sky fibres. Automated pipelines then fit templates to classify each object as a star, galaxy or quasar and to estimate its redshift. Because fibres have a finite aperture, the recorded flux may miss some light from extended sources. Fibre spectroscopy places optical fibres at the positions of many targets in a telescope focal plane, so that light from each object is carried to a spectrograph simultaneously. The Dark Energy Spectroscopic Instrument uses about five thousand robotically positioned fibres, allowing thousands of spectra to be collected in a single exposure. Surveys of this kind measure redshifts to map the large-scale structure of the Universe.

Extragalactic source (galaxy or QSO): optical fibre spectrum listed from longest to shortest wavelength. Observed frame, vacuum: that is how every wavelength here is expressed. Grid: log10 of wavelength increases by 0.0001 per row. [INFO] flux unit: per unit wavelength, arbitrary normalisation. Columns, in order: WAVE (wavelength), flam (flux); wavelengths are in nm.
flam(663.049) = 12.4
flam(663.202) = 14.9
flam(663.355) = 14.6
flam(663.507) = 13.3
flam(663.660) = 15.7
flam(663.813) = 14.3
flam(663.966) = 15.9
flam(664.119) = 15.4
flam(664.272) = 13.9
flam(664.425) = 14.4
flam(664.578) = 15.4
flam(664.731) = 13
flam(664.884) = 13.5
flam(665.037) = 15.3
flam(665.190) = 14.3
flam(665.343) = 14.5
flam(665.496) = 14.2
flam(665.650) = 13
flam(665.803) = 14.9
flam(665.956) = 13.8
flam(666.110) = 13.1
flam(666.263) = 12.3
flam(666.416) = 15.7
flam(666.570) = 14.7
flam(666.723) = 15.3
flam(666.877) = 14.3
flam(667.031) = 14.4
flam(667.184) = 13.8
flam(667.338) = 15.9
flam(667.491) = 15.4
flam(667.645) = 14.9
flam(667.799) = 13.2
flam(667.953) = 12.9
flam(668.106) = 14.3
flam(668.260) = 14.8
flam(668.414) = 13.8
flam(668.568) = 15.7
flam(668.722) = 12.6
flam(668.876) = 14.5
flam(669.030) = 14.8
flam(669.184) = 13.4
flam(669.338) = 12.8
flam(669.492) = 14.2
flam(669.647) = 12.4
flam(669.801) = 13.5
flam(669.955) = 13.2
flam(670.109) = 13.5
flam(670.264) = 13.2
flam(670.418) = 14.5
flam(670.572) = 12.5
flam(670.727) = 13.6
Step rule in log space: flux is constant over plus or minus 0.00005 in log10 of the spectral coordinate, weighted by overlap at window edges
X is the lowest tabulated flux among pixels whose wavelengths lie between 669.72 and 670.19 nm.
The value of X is 13.2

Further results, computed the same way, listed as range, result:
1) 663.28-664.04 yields 13.3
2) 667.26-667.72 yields 14.9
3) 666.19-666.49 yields 12.3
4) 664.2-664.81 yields 13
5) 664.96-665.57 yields 14.2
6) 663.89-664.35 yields 13.9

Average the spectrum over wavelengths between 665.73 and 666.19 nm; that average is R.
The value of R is 13.9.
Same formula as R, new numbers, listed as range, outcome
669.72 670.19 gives 13.4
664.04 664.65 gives 14.8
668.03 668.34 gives 14.5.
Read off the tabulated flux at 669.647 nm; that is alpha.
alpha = 12.4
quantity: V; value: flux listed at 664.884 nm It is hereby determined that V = 13.5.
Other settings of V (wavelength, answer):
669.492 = 14.2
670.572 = 12.5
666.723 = 15.3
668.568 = 15.7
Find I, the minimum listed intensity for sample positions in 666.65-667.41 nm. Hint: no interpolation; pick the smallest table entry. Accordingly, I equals 13.8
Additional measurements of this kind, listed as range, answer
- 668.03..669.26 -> 12.6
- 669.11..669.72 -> 12.4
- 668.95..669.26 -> 13.4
